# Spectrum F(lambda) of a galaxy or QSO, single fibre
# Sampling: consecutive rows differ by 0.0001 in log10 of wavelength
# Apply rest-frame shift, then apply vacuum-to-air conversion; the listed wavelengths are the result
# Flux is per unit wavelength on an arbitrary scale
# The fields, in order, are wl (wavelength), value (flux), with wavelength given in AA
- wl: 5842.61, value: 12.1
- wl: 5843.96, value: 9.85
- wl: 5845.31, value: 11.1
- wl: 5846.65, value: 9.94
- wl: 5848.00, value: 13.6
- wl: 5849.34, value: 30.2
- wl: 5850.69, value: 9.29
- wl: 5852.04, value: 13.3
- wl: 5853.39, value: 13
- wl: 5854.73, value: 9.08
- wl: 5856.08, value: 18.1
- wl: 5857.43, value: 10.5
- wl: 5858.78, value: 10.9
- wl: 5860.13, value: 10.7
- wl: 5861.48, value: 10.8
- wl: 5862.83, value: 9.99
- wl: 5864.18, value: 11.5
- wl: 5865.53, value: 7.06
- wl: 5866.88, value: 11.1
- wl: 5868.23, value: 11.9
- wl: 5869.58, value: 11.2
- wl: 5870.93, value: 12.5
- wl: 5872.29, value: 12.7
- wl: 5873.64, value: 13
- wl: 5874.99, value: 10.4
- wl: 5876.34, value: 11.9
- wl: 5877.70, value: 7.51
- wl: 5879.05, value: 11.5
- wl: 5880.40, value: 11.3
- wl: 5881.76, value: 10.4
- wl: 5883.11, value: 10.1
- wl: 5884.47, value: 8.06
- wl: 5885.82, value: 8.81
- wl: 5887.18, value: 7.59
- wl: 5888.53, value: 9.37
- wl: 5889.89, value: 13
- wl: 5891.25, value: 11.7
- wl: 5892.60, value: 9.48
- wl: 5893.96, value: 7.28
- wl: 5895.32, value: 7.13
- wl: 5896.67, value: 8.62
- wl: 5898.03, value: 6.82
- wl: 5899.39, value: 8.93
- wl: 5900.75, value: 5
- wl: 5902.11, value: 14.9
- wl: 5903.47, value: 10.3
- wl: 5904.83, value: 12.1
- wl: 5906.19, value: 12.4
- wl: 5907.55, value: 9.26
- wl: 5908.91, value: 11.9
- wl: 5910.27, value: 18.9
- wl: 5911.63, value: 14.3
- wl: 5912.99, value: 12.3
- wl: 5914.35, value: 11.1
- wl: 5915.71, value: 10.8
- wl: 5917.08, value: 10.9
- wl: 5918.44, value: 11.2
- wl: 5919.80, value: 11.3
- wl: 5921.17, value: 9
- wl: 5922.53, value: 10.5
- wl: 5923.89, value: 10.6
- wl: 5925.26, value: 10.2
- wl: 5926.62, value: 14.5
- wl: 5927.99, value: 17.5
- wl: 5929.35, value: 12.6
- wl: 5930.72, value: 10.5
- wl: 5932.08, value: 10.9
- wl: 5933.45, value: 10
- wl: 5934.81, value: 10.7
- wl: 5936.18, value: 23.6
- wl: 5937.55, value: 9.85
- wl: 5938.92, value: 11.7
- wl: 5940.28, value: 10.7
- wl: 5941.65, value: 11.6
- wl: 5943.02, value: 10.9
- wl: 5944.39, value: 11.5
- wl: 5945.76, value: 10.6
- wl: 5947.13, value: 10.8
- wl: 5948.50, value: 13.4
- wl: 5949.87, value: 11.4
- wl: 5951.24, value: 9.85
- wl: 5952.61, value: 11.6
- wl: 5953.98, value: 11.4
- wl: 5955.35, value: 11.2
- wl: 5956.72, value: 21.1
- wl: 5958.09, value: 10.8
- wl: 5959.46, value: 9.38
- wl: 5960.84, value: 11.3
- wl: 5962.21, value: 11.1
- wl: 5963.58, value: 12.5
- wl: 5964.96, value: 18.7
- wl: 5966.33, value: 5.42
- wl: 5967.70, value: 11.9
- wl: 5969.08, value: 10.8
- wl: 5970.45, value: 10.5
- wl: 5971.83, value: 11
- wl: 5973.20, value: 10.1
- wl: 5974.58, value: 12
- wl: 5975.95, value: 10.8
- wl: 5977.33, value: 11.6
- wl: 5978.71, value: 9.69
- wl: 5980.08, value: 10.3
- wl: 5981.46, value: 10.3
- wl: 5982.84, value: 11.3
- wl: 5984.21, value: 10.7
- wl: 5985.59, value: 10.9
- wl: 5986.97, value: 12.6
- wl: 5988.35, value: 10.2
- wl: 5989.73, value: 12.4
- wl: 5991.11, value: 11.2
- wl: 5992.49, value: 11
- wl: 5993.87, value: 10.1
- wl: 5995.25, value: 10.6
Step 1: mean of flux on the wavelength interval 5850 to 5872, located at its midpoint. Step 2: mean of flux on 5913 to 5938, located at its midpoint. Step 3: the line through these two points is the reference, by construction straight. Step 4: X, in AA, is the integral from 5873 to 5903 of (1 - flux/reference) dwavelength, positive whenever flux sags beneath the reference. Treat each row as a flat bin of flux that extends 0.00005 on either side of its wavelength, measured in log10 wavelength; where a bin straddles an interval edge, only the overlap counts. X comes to 5.0 AA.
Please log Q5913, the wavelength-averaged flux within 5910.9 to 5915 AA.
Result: 12.7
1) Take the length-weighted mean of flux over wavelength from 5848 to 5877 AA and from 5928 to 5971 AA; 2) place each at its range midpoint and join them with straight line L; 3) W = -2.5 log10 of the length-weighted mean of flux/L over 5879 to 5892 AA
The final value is 0.21 mag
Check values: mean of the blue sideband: 12.4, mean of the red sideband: 12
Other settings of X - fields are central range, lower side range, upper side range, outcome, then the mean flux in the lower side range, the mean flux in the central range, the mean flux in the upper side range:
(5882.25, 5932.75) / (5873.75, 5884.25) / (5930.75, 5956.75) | 1.6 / 10.5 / 10.8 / 12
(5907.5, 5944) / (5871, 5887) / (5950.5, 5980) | -3.7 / 10.5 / 12.2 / 11.5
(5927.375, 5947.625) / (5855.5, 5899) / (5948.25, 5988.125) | -2.1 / 10.4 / 12.2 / 11.5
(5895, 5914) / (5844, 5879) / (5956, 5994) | 1.3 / 12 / 11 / 11.4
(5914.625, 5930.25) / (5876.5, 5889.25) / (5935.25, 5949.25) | -0.3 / 9.51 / 11.7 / 12.4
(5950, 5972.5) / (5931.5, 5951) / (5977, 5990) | -0.6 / 11.9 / 11.8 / 10.9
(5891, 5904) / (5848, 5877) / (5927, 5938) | 4.0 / 12.4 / 8.91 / 13.3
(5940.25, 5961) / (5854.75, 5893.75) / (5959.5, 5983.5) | -1.4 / 10.7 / 11.8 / 11.1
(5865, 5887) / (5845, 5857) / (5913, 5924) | 4.1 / 14.2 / 10.5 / 10.8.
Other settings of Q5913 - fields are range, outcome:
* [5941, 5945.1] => 11.3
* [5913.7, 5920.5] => 11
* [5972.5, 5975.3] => 11.1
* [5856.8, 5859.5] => 10.7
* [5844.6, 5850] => 16.2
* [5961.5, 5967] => 12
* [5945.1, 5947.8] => 10.7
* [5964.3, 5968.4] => 12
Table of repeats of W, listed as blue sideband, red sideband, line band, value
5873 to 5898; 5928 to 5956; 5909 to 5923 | -0.11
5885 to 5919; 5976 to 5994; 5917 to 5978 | -0.10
